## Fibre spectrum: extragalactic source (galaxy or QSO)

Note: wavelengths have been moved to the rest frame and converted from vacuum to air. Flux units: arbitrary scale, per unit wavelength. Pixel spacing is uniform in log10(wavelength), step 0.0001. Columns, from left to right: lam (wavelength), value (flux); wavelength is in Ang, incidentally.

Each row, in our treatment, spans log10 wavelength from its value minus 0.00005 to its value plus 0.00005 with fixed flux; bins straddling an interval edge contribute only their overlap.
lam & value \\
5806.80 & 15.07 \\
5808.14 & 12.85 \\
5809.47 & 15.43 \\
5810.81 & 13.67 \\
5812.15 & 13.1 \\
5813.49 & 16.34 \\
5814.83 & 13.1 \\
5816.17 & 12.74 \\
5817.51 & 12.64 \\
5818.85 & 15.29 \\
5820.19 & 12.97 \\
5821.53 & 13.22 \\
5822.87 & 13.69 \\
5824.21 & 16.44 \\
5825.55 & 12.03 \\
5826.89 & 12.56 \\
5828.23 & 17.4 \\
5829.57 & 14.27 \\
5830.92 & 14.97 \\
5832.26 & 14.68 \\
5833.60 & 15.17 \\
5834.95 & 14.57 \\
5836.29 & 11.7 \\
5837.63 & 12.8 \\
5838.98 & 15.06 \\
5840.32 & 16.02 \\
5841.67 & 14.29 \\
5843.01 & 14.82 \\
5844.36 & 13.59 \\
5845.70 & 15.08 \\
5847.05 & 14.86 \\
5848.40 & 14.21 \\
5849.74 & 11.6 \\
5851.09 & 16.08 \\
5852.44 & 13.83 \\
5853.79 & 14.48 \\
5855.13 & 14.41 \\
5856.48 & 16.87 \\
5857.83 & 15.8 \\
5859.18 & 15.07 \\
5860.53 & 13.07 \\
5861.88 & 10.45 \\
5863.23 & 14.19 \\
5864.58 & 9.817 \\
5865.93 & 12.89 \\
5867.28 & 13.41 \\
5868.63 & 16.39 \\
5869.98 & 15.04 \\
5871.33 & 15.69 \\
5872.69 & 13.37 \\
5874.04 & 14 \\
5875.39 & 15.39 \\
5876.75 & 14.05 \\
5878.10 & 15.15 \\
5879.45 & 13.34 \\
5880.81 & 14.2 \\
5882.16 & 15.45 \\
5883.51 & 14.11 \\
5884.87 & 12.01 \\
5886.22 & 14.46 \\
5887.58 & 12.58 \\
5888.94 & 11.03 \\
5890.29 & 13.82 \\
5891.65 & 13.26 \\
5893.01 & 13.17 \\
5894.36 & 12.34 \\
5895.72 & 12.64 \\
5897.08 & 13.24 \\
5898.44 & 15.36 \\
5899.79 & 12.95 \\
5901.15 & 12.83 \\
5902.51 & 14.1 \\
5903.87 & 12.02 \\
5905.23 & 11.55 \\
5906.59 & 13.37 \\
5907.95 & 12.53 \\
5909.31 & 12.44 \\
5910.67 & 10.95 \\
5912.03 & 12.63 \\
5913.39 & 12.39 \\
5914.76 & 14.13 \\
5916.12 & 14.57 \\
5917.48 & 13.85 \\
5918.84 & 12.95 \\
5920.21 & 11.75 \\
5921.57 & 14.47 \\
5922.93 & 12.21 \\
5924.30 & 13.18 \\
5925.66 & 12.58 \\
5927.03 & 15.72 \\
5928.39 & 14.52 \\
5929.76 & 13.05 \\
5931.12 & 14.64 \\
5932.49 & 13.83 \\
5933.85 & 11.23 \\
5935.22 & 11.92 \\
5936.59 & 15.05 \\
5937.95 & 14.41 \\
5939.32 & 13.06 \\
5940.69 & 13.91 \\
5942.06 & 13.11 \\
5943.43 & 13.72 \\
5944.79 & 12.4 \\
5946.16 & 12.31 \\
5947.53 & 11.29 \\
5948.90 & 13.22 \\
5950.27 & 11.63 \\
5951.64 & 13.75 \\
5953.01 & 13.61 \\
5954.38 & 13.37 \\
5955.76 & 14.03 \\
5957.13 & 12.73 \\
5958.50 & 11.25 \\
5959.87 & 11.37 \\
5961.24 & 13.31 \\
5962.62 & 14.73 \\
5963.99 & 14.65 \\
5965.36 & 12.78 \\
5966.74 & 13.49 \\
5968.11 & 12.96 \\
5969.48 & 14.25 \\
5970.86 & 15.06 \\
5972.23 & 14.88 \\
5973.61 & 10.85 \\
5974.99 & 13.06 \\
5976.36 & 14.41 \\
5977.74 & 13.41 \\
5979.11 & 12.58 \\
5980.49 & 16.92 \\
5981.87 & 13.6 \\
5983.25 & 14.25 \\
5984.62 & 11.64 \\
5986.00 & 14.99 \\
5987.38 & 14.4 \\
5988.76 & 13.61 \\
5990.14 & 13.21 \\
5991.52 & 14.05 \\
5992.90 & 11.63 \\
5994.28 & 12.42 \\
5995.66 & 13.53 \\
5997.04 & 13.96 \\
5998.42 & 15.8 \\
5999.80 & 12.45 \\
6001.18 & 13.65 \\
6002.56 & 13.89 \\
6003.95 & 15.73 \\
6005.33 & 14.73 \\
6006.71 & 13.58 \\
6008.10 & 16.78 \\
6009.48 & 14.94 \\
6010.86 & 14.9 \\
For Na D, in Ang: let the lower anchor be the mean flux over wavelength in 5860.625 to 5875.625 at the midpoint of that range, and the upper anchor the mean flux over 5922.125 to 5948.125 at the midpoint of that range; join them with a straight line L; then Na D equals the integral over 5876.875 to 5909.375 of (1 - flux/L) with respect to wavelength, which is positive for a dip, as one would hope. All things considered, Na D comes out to 0.54 Ang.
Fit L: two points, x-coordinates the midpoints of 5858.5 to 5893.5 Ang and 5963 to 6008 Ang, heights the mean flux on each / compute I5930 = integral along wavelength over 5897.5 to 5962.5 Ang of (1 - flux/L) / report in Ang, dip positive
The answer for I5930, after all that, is 3.0 Ang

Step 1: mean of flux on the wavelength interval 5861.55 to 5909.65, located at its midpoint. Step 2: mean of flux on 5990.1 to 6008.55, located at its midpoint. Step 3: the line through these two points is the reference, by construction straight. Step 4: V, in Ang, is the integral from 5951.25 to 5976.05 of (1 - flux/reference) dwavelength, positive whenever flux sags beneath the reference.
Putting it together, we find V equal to 0.8 Ang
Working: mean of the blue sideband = 13.4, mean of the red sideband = 13.9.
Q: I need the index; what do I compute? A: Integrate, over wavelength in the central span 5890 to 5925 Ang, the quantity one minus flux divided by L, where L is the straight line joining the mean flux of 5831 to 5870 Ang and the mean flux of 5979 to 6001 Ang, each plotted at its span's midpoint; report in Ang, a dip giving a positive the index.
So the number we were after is 2.4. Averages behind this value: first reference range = 14.1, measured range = 13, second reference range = 13.7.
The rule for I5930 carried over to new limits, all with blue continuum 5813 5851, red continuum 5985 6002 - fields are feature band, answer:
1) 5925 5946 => 0.45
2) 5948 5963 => 0.87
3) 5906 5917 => 0.79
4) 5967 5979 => 0.11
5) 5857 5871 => 0.35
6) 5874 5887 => -0.20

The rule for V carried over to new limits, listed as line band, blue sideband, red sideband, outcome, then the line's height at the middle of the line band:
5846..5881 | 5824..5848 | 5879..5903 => -0.6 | 13.9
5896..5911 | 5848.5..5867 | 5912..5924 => 0.5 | 13.4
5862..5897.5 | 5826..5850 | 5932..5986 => 1.0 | 14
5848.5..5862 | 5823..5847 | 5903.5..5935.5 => -0.2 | 14.1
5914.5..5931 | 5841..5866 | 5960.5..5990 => 0.3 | 13.9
